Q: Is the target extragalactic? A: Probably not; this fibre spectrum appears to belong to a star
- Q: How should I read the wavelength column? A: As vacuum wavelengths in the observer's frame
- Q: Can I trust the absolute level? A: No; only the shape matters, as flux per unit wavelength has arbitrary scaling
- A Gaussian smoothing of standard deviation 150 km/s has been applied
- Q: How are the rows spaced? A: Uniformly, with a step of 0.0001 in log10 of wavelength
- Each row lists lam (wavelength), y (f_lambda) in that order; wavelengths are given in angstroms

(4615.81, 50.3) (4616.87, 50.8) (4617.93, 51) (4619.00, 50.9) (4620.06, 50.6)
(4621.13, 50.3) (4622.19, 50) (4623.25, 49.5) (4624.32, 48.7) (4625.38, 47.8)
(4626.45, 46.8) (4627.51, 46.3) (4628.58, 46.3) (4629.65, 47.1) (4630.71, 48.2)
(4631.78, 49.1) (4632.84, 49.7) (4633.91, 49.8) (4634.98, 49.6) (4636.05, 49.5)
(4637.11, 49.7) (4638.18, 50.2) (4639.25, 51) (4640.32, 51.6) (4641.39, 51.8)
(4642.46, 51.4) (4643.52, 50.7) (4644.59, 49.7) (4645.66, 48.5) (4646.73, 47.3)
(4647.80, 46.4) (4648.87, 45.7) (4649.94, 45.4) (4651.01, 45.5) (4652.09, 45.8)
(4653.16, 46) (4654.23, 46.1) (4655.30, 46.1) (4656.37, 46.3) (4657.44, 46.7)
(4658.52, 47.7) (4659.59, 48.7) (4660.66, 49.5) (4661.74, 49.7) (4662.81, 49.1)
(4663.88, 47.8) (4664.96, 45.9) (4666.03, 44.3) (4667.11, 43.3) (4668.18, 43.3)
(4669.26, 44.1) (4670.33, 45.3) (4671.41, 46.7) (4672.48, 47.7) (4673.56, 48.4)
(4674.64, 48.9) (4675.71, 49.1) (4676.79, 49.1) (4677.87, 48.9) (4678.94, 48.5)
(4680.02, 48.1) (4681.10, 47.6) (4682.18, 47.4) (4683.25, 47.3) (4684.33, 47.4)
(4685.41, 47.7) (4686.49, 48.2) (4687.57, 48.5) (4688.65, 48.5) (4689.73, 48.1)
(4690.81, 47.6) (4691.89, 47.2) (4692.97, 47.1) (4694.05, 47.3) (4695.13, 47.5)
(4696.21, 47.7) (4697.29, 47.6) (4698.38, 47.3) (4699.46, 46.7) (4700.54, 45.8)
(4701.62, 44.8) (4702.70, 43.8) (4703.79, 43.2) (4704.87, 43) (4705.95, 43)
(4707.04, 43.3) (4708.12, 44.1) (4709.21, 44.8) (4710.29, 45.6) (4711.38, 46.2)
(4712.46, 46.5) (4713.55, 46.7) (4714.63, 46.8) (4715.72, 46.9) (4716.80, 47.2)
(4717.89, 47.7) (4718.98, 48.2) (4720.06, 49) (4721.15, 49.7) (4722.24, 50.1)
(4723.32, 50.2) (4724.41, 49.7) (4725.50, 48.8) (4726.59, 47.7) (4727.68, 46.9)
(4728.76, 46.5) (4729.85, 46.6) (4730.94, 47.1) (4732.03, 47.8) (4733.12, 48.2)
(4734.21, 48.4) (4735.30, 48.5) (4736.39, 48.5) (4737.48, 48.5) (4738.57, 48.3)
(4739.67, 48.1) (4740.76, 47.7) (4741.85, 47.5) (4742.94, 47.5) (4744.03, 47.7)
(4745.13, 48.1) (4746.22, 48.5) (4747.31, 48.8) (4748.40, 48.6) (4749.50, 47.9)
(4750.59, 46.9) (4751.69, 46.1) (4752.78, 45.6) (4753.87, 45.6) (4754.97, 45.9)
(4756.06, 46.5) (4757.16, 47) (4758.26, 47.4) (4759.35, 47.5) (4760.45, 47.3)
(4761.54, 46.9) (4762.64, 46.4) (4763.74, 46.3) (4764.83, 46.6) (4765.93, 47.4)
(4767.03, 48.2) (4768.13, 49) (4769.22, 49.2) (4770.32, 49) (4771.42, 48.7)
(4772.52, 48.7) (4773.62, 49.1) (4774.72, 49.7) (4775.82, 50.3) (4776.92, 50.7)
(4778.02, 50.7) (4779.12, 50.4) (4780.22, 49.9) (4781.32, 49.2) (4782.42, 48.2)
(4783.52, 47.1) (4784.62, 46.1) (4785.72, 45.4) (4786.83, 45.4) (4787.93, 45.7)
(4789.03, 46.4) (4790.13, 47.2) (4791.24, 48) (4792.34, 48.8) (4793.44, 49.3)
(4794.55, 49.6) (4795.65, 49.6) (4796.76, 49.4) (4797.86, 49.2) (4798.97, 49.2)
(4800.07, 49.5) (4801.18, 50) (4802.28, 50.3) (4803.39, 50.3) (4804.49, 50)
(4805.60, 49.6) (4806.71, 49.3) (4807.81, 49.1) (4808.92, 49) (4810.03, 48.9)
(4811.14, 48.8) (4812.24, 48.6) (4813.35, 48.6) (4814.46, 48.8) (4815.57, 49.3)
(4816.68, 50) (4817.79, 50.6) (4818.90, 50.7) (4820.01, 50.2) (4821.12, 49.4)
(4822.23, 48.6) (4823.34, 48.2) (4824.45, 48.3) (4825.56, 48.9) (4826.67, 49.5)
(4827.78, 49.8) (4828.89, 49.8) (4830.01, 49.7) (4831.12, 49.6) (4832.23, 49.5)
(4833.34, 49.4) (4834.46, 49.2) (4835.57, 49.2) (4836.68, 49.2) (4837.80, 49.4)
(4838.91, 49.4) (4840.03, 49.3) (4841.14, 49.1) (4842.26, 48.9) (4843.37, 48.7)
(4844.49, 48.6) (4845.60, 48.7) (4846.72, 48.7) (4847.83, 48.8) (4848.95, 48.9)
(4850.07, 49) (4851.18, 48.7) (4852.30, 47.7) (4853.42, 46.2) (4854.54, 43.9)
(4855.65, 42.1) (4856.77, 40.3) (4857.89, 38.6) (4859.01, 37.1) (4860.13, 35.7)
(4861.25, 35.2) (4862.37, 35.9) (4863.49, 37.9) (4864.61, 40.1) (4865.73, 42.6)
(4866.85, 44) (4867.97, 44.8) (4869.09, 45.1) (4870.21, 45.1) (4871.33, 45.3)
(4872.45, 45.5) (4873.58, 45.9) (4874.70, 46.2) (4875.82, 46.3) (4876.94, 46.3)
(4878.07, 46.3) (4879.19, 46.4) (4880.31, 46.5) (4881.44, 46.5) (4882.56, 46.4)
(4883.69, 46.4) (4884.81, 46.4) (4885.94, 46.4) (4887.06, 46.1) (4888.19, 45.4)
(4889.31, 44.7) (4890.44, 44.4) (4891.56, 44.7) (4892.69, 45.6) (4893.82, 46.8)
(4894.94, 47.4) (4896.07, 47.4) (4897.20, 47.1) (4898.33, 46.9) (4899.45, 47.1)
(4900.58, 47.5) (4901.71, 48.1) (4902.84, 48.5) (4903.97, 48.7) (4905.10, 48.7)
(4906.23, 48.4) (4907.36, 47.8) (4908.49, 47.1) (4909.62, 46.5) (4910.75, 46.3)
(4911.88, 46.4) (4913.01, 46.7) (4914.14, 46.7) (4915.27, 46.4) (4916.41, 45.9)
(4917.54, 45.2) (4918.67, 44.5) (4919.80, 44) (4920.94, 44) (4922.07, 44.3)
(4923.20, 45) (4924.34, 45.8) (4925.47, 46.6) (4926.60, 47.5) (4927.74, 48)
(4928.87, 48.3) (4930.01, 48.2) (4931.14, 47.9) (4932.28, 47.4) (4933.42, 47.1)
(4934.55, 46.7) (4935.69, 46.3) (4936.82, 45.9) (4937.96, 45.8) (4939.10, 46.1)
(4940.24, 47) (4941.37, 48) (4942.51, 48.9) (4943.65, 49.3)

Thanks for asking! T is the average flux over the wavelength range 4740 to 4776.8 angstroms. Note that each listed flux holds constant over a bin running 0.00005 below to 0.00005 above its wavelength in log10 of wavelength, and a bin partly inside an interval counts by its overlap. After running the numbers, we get 47.7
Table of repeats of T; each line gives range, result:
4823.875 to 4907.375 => 46.2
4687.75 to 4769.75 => 47.2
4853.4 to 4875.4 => 41.8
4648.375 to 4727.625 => 46.9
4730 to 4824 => 48.4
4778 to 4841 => 49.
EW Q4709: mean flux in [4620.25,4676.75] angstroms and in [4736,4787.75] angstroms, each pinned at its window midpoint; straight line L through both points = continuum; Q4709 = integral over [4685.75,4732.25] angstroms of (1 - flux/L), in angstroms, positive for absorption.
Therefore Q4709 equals 0.9 angstroms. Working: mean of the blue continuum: 47.9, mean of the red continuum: 47.9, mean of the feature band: 46.9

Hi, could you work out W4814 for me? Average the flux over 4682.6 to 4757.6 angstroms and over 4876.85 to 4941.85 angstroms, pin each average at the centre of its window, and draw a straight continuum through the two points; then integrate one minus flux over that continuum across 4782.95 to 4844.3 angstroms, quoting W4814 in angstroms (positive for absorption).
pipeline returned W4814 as -2.70 angstroms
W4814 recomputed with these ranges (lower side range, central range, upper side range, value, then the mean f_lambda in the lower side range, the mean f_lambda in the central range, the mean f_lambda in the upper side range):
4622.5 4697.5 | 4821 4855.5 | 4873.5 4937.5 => -1.33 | 47.8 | 48.7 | 46.5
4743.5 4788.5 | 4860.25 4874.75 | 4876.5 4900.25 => 1.33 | 47.8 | 42.3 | 46.3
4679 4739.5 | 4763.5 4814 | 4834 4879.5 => -2.85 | 47.2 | 48.7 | 45.2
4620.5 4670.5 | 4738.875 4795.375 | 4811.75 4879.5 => -0.92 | 47.9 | 47.8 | 46.6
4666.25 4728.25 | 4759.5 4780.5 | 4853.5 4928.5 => -1.07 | 47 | 48.6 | 45.1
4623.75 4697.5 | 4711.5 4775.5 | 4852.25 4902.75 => -1.77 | 47.8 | 47.8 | 44.4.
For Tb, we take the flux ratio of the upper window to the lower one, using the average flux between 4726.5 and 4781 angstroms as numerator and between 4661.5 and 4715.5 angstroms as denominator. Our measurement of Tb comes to 1.0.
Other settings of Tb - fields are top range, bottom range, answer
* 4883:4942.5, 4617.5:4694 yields 0.97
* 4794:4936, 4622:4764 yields 0.99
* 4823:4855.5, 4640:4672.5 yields 1.03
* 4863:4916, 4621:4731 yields 0.97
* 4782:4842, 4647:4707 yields 1.05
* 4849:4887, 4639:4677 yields 0.93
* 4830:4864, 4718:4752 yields 0.95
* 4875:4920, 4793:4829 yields 0.94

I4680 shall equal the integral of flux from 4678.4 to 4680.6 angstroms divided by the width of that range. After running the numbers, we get 48.3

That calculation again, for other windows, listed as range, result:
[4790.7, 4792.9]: 48.6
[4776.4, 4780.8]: 50.4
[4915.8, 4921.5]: 44.7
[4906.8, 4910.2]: 47.1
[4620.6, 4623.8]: 50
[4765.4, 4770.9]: 48.6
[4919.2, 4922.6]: 44.1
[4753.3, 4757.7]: 46.2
